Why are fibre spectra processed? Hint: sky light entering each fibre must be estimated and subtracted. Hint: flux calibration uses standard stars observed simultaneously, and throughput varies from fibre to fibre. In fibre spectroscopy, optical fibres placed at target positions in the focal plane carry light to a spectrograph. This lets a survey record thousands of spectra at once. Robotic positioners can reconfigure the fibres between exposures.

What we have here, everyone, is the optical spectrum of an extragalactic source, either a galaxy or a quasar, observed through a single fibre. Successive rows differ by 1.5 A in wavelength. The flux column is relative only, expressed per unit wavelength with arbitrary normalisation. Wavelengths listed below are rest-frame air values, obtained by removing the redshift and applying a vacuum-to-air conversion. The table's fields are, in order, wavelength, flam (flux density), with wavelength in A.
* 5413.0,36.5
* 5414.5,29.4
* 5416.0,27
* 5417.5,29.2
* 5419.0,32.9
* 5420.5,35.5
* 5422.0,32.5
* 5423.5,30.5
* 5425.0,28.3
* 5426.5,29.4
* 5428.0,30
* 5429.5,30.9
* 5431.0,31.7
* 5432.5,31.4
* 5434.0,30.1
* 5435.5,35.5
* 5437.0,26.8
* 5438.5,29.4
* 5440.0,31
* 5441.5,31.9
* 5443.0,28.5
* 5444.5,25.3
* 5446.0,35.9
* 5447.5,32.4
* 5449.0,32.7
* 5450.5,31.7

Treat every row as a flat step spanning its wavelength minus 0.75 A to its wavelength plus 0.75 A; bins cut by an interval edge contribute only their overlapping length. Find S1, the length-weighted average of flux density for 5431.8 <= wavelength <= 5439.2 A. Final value 30.6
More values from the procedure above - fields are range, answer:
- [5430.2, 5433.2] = 31.5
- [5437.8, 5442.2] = 30.8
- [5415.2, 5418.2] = 28.1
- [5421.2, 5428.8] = 30.2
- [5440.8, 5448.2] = 30.8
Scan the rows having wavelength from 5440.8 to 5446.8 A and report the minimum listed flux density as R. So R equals 25.3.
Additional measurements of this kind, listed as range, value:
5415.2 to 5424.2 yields 27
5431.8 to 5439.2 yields 26.8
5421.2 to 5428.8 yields 28.3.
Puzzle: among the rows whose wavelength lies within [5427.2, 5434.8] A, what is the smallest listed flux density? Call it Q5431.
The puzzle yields 30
